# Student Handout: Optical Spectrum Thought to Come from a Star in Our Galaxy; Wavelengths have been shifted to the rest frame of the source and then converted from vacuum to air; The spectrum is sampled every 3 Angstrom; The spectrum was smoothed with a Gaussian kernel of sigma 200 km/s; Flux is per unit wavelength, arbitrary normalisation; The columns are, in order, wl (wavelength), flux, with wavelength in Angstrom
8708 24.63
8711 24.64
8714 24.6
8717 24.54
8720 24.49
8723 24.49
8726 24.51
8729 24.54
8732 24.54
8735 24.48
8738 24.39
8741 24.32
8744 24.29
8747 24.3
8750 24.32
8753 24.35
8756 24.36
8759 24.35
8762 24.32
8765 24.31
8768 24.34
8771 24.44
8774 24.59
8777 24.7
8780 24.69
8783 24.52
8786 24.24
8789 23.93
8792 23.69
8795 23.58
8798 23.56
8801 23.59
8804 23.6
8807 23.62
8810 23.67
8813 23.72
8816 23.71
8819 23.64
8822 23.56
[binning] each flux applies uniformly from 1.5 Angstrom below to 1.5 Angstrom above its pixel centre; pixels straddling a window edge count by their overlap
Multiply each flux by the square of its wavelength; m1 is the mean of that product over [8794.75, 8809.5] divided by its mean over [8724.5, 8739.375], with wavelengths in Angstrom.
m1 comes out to 1.0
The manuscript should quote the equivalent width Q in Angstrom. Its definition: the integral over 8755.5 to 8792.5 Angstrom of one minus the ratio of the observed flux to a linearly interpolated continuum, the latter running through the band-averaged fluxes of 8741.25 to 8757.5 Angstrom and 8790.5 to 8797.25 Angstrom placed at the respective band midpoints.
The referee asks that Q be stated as -0.7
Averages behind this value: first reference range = 24.3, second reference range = 23.6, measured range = 24.4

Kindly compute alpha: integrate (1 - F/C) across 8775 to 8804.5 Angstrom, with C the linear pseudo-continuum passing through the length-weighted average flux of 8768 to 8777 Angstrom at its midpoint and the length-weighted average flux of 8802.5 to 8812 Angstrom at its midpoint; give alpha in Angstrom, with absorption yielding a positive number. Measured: 0.1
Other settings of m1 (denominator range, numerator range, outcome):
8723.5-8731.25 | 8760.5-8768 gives 1.00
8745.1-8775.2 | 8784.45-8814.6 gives 0.98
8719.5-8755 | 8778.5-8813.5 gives 0.99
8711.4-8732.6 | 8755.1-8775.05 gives 1.00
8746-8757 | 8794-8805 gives 0.98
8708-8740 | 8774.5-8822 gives 0.99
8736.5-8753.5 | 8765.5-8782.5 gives 1.02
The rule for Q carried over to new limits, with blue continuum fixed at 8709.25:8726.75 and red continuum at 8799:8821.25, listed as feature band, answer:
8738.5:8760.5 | -0.1 Angstrom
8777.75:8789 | -0.2 Angstrom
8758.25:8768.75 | -0.1 Angstrom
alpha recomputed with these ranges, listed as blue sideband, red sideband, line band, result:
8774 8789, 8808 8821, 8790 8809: 0.3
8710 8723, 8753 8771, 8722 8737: 0.0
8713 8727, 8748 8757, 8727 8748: 0.0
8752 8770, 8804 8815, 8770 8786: -0.3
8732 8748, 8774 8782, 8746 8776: 0.2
